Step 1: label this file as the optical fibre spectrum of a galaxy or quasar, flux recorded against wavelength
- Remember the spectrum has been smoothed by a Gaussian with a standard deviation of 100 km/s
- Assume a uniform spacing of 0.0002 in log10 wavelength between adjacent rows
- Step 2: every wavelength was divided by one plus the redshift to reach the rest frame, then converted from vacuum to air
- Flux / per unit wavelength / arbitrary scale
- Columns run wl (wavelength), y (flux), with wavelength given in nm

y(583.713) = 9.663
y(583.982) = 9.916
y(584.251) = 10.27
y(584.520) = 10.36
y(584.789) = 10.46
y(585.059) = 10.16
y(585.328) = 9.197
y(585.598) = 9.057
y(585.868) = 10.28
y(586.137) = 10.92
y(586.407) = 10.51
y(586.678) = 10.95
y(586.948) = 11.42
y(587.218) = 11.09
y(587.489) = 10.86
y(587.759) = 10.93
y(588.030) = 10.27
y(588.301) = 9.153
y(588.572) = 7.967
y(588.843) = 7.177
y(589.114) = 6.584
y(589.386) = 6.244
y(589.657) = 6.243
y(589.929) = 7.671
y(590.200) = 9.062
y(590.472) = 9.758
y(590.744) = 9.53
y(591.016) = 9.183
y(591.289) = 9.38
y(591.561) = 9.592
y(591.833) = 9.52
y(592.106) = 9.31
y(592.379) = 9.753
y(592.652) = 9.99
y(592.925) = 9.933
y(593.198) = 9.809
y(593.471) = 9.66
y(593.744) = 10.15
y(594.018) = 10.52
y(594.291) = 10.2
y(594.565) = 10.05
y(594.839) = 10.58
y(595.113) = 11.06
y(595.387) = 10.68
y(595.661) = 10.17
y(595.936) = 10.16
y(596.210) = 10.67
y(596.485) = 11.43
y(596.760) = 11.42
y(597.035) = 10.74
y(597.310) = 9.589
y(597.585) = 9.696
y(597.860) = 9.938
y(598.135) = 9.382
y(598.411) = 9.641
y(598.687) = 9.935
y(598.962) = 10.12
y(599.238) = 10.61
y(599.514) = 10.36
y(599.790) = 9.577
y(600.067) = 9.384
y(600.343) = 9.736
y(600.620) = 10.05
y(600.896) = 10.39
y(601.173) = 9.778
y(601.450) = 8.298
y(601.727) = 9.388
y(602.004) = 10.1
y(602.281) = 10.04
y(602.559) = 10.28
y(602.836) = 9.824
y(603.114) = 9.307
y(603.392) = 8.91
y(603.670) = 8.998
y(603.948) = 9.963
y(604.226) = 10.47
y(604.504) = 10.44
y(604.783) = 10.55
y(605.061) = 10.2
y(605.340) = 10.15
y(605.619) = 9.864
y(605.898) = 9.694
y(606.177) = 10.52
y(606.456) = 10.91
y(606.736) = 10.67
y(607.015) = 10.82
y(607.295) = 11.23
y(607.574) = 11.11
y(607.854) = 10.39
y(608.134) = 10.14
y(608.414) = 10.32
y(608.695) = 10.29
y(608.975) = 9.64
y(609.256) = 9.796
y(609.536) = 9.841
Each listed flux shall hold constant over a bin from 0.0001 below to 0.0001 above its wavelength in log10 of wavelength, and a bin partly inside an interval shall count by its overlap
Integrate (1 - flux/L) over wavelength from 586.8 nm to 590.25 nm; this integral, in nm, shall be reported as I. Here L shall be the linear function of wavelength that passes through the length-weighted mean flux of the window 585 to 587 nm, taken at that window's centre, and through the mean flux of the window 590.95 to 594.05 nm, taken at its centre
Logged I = 0.43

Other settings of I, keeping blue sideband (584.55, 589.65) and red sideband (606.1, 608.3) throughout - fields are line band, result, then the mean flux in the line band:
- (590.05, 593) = 0.08 nm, 9.53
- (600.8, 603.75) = 0.24 nm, 9.57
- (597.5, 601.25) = 0.13 nm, 9.91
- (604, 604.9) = 0.01 nm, 10.4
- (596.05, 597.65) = -0.08 nm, 10.6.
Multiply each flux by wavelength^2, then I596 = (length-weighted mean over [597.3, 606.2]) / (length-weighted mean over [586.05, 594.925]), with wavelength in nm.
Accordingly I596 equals 1.08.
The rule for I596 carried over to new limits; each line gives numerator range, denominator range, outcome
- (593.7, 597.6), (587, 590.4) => 1.24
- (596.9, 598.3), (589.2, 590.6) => 1.31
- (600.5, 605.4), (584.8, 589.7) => 1.10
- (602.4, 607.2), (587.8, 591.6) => 1.26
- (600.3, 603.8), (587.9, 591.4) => 1.21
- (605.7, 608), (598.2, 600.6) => 1.10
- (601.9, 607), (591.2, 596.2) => 1.04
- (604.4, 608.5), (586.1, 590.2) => 1.22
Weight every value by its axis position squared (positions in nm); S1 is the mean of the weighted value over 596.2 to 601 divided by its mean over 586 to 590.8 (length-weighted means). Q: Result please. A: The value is 1.14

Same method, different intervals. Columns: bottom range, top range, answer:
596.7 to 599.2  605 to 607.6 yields 1.08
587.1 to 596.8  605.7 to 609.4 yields 1.14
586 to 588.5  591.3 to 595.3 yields 0.96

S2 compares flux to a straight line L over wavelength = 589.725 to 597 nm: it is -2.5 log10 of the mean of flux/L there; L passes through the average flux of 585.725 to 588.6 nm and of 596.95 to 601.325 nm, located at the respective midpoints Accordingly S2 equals 0.03 mag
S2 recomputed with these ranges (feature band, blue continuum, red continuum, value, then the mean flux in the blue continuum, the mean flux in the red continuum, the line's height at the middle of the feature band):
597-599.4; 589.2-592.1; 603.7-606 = -0.06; 8.62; 10.1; 9.41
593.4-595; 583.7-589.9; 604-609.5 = -0.04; 9.51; 10.4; 9.83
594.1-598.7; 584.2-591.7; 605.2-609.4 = -0.05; 9.43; 10.4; 9.84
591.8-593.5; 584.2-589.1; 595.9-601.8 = 0.03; 9.97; 10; 9.99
